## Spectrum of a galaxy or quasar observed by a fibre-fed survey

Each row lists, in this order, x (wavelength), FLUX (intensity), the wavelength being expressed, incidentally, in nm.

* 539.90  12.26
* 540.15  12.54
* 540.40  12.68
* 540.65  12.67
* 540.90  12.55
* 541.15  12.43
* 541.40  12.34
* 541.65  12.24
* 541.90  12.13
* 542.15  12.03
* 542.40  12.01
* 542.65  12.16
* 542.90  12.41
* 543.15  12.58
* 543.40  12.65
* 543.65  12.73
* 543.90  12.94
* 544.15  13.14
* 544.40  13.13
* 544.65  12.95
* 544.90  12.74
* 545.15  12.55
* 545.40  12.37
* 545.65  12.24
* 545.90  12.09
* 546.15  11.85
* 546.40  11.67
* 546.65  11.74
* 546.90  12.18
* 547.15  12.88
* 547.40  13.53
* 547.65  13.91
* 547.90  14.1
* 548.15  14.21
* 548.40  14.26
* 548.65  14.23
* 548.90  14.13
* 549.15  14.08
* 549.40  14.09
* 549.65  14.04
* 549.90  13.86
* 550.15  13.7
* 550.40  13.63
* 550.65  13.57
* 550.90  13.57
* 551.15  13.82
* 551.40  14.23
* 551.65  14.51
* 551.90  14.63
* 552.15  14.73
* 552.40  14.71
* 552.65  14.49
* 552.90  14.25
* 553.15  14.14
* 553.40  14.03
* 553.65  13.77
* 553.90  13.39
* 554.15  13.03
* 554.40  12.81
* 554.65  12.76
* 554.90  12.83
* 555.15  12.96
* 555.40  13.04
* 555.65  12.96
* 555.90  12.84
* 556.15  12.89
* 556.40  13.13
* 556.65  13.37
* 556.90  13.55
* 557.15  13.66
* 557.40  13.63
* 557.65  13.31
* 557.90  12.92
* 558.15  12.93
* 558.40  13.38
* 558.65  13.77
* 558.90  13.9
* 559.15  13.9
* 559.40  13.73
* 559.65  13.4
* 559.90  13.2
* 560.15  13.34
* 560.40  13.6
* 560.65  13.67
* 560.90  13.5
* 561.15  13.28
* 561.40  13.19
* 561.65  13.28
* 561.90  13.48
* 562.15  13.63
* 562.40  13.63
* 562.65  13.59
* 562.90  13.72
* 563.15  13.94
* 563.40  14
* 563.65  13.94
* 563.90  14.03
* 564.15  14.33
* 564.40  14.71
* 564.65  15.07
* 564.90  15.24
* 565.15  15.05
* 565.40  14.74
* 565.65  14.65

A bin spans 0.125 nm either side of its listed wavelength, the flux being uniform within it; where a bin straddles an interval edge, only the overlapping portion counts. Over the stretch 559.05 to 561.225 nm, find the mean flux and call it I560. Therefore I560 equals 13.5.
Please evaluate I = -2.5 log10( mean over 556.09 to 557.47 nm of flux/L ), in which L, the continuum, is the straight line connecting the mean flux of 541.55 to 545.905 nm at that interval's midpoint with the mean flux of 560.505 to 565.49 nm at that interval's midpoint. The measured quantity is 0.01 mag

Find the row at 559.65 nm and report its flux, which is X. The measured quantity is 13.4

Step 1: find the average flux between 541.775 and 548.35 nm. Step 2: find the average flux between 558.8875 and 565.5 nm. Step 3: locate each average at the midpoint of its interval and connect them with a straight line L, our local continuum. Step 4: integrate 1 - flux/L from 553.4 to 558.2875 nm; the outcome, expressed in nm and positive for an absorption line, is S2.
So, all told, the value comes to 0.10 nm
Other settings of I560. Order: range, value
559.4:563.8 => 13.6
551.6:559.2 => 13.5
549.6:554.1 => 14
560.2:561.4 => 13.5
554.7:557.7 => 13.2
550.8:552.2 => 14.2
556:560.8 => 13.4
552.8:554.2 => 13.8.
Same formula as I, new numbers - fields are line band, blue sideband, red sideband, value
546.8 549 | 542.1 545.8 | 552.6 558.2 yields -0.07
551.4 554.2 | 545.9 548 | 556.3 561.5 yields -0.09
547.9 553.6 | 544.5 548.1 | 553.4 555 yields -0.09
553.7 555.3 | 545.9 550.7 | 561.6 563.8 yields 0.04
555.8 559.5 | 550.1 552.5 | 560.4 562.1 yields 0.02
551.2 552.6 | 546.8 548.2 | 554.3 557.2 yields -0.10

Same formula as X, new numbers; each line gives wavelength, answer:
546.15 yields 11.85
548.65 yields 14.23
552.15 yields 14.73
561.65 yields 13.28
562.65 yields 13.59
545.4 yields 12.37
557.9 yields 12.92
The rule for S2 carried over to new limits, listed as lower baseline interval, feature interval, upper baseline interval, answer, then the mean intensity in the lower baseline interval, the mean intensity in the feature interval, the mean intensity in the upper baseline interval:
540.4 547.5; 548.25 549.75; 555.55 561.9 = -0.160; 12.5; 14.1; 13.4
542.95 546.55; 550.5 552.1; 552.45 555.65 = -0.107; 12.5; 14.1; 13.5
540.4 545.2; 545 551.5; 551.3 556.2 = -0.106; 12.5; 13.3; 13.7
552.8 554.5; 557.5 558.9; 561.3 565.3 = 0.052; 13.6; 13.3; 14.1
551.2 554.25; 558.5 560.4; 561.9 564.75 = 0.063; 14.2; 13.6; 14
